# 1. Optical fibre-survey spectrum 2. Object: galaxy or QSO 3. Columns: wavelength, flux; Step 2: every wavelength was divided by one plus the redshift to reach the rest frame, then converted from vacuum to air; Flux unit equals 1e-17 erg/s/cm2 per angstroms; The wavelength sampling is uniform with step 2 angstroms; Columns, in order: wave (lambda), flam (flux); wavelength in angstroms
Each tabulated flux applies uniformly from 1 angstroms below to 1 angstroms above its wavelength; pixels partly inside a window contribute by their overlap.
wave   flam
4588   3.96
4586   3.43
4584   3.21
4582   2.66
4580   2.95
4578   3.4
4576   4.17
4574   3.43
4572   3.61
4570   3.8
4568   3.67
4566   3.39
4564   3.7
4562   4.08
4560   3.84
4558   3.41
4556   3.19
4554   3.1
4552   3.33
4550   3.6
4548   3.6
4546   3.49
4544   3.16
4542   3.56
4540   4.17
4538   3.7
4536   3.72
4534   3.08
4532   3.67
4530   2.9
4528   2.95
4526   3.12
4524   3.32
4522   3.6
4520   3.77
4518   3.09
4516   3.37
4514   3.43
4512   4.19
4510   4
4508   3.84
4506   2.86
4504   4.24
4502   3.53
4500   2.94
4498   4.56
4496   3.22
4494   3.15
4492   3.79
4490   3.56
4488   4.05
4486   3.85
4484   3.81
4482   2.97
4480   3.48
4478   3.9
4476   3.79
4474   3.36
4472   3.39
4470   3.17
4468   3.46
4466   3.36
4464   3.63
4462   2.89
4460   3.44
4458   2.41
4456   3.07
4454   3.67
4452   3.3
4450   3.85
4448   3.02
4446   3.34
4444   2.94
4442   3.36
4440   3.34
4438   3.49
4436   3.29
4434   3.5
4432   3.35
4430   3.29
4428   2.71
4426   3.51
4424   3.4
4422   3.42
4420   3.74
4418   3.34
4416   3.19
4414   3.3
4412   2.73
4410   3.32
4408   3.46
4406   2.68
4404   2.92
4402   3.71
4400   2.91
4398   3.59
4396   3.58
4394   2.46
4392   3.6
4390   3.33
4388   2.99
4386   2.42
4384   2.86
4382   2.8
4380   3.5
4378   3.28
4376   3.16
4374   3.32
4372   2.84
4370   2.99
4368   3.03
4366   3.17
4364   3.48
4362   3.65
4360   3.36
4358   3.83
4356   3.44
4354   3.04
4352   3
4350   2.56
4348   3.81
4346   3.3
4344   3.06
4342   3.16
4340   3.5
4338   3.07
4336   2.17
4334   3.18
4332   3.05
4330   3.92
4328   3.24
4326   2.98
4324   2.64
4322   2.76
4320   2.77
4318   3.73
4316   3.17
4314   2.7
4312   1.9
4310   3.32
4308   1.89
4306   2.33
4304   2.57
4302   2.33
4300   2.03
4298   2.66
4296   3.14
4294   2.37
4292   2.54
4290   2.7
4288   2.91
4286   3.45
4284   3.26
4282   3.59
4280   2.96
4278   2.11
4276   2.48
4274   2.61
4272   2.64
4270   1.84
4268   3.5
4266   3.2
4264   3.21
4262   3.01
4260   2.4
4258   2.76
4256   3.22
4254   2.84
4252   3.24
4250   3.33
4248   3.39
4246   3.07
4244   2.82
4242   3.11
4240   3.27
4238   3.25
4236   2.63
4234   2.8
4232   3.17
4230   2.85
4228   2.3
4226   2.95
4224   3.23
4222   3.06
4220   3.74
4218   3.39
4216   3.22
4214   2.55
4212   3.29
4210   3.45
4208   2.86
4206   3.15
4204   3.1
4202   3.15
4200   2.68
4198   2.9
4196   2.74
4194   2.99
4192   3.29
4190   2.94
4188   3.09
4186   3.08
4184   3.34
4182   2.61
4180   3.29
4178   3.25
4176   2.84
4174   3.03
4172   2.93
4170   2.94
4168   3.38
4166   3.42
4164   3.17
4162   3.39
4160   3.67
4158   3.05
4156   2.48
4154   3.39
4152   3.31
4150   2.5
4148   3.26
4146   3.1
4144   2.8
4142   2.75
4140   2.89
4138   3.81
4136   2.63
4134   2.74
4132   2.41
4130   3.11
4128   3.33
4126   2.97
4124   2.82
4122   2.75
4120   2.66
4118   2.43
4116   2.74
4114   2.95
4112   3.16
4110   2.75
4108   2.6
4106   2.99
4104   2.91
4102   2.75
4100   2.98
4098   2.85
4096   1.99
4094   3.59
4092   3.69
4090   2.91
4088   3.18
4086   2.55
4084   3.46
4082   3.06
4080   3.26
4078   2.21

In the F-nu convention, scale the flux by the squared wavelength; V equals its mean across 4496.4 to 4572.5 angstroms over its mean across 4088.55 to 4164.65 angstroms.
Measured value 1.45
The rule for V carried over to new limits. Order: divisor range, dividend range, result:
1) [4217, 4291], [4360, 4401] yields 1.12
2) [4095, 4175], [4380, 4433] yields 1.23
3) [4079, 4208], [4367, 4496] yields 1.25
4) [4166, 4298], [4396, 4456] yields 1.21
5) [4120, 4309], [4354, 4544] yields 1.27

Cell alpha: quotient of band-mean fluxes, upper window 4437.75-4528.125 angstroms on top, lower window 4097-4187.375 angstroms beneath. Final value 1.16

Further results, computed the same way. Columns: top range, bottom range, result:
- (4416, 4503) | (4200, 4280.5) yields 1.15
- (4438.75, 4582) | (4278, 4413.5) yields 1.15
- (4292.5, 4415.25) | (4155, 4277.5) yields 1.00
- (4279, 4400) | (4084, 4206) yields 1.01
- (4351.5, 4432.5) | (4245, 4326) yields 1.14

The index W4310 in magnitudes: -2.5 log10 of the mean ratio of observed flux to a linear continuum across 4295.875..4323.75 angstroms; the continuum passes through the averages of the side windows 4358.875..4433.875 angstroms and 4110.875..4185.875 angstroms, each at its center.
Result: 0.183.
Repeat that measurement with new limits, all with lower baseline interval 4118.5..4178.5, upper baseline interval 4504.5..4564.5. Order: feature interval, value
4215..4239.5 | 0.02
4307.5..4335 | 0.09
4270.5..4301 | 0.16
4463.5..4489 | -0.04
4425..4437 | 0.03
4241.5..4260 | 0.03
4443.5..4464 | 0.06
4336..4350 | 0.03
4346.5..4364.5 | -0.02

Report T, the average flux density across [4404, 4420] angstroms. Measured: 3.17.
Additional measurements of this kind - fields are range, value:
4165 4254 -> 3.07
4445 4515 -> 3.5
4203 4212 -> 3.16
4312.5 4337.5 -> 3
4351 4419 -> 3.18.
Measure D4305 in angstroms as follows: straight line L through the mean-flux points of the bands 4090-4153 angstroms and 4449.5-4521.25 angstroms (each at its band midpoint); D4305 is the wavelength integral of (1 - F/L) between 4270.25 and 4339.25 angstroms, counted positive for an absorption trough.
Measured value 9.05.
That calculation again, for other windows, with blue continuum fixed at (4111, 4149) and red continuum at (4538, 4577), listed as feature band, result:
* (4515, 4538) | 1.3 angstroms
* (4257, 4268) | 0.5 angstroms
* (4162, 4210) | -1.1 angstroms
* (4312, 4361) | 1.9 angstroms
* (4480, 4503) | -0.6 angstroms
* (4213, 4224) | -0.5 angstroms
